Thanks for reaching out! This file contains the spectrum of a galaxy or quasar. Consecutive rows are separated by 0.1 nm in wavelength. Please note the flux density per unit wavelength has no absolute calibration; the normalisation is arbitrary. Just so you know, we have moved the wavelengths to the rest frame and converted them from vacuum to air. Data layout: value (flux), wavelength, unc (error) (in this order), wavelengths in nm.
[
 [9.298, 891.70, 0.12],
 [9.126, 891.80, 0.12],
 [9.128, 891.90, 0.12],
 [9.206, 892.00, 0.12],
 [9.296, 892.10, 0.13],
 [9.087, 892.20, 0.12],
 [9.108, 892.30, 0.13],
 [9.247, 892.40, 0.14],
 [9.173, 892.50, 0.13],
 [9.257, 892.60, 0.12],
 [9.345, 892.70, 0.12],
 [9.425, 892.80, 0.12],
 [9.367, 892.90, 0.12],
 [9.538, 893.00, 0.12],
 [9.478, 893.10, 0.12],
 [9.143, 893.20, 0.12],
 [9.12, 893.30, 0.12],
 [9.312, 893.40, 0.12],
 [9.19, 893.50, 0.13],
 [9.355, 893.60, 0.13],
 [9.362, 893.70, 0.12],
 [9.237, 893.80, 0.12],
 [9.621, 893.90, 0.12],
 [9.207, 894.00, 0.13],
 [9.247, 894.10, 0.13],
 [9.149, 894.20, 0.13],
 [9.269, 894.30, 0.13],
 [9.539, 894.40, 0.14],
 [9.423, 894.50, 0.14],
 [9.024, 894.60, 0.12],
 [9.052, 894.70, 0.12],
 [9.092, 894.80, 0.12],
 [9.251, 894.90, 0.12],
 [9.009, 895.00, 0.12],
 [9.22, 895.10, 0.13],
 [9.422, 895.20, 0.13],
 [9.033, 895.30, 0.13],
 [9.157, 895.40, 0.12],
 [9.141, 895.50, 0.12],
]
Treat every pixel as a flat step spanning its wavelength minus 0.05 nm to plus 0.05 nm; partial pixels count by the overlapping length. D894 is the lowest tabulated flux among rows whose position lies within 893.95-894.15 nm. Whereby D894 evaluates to 9.207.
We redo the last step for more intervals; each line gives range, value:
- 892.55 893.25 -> 9.143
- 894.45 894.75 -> 9.024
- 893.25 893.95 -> 9.12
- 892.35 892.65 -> 9.173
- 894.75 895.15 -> 9.009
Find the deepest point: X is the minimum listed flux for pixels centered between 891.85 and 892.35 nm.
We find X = 9.087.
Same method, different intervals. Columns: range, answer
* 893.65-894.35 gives 9.149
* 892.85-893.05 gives 9.367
